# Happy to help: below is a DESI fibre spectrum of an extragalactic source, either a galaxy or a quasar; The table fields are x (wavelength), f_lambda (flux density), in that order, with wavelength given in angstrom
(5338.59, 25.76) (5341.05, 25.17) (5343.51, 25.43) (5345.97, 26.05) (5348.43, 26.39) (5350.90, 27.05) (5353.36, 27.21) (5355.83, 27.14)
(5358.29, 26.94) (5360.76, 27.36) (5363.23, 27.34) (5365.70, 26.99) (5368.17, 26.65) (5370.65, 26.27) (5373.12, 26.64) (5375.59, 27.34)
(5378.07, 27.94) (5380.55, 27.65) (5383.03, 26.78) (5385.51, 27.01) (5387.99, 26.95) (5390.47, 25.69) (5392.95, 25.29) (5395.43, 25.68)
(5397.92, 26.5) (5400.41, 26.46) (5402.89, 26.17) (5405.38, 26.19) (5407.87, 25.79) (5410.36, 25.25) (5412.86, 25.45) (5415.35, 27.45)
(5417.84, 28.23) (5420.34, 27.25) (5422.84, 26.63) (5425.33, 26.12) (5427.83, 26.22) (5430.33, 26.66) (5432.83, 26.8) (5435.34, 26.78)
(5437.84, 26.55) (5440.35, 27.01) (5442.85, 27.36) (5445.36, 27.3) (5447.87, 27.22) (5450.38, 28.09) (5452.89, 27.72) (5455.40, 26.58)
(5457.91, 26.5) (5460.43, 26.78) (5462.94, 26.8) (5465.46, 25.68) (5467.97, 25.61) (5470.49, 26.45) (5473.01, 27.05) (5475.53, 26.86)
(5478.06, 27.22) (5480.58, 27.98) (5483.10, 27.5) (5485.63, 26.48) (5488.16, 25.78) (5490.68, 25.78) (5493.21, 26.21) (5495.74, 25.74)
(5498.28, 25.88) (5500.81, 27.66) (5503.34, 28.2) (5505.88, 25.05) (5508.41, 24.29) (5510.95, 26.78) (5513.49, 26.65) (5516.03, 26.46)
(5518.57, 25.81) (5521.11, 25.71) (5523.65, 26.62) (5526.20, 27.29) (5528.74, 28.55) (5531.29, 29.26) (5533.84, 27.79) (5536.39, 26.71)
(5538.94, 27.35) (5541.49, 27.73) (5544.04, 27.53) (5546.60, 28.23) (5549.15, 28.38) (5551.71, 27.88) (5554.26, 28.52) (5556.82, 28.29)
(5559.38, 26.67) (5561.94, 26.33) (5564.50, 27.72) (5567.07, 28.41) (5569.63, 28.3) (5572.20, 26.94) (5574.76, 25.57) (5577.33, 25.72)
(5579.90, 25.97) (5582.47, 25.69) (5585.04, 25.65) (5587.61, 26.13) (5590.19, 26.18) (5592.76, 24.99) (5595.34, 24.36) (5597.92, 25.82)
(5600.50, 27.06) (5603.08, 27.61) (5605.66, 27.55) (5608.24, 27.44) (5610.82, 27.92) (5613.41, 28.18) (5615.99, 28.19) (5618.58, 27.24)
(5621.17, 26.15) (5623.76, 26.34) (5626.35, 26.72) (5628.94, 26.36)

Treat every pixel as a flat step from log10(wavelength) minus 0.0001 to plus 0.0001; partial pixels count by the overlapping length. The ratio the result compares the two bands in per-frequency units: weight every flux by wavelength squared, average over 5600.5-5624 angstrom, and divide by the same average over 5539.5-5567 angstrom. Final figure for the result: 1.01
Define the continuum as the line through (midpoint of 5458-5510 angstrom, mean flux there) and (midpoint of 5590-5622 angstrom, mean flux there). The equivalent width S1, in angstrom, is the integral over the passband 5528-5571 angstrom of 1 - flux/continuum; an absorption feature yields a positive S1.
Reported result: -1.9 angstrom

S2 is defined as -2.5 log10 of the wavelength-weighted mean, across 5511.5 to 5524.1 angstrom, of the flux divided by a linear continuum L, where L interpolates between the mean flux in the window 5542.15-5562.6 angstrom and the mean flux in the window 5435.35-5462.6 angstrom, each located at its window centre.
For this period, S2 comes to 0.05 mag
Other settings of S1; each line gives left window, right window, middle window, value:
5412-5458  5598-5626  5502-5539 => 0.4 angstrom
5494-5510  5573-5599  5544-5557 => -1.2 angstrom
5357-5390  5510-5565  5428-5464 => 0.3 angstrom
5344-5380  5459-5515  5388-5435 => 0.7 angstrom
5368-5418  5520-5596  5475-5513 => 0.5 angstrom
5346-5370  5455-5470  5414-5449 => -0.6 angstrom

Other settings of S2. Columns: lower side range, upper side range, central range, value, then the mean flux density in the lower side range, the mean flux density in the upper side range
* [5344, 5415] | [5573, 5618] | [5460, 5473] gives 0.01 mag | 26.6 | 26.5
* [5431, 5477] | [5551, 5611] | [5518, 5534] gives -0.02 mag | 26.8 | 26.7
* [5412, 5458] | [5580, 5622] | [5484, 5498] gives 0.03 mag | 27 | 26.6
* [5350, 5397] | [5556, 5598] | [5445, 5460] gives -0.02 mag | 26.8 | 26.4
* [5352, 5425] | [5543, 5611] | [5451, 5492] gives 0.00 mag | 26.7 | 26.9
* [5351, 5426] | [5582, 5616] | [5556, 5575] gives -0.03 mag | 26.7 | 26.6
